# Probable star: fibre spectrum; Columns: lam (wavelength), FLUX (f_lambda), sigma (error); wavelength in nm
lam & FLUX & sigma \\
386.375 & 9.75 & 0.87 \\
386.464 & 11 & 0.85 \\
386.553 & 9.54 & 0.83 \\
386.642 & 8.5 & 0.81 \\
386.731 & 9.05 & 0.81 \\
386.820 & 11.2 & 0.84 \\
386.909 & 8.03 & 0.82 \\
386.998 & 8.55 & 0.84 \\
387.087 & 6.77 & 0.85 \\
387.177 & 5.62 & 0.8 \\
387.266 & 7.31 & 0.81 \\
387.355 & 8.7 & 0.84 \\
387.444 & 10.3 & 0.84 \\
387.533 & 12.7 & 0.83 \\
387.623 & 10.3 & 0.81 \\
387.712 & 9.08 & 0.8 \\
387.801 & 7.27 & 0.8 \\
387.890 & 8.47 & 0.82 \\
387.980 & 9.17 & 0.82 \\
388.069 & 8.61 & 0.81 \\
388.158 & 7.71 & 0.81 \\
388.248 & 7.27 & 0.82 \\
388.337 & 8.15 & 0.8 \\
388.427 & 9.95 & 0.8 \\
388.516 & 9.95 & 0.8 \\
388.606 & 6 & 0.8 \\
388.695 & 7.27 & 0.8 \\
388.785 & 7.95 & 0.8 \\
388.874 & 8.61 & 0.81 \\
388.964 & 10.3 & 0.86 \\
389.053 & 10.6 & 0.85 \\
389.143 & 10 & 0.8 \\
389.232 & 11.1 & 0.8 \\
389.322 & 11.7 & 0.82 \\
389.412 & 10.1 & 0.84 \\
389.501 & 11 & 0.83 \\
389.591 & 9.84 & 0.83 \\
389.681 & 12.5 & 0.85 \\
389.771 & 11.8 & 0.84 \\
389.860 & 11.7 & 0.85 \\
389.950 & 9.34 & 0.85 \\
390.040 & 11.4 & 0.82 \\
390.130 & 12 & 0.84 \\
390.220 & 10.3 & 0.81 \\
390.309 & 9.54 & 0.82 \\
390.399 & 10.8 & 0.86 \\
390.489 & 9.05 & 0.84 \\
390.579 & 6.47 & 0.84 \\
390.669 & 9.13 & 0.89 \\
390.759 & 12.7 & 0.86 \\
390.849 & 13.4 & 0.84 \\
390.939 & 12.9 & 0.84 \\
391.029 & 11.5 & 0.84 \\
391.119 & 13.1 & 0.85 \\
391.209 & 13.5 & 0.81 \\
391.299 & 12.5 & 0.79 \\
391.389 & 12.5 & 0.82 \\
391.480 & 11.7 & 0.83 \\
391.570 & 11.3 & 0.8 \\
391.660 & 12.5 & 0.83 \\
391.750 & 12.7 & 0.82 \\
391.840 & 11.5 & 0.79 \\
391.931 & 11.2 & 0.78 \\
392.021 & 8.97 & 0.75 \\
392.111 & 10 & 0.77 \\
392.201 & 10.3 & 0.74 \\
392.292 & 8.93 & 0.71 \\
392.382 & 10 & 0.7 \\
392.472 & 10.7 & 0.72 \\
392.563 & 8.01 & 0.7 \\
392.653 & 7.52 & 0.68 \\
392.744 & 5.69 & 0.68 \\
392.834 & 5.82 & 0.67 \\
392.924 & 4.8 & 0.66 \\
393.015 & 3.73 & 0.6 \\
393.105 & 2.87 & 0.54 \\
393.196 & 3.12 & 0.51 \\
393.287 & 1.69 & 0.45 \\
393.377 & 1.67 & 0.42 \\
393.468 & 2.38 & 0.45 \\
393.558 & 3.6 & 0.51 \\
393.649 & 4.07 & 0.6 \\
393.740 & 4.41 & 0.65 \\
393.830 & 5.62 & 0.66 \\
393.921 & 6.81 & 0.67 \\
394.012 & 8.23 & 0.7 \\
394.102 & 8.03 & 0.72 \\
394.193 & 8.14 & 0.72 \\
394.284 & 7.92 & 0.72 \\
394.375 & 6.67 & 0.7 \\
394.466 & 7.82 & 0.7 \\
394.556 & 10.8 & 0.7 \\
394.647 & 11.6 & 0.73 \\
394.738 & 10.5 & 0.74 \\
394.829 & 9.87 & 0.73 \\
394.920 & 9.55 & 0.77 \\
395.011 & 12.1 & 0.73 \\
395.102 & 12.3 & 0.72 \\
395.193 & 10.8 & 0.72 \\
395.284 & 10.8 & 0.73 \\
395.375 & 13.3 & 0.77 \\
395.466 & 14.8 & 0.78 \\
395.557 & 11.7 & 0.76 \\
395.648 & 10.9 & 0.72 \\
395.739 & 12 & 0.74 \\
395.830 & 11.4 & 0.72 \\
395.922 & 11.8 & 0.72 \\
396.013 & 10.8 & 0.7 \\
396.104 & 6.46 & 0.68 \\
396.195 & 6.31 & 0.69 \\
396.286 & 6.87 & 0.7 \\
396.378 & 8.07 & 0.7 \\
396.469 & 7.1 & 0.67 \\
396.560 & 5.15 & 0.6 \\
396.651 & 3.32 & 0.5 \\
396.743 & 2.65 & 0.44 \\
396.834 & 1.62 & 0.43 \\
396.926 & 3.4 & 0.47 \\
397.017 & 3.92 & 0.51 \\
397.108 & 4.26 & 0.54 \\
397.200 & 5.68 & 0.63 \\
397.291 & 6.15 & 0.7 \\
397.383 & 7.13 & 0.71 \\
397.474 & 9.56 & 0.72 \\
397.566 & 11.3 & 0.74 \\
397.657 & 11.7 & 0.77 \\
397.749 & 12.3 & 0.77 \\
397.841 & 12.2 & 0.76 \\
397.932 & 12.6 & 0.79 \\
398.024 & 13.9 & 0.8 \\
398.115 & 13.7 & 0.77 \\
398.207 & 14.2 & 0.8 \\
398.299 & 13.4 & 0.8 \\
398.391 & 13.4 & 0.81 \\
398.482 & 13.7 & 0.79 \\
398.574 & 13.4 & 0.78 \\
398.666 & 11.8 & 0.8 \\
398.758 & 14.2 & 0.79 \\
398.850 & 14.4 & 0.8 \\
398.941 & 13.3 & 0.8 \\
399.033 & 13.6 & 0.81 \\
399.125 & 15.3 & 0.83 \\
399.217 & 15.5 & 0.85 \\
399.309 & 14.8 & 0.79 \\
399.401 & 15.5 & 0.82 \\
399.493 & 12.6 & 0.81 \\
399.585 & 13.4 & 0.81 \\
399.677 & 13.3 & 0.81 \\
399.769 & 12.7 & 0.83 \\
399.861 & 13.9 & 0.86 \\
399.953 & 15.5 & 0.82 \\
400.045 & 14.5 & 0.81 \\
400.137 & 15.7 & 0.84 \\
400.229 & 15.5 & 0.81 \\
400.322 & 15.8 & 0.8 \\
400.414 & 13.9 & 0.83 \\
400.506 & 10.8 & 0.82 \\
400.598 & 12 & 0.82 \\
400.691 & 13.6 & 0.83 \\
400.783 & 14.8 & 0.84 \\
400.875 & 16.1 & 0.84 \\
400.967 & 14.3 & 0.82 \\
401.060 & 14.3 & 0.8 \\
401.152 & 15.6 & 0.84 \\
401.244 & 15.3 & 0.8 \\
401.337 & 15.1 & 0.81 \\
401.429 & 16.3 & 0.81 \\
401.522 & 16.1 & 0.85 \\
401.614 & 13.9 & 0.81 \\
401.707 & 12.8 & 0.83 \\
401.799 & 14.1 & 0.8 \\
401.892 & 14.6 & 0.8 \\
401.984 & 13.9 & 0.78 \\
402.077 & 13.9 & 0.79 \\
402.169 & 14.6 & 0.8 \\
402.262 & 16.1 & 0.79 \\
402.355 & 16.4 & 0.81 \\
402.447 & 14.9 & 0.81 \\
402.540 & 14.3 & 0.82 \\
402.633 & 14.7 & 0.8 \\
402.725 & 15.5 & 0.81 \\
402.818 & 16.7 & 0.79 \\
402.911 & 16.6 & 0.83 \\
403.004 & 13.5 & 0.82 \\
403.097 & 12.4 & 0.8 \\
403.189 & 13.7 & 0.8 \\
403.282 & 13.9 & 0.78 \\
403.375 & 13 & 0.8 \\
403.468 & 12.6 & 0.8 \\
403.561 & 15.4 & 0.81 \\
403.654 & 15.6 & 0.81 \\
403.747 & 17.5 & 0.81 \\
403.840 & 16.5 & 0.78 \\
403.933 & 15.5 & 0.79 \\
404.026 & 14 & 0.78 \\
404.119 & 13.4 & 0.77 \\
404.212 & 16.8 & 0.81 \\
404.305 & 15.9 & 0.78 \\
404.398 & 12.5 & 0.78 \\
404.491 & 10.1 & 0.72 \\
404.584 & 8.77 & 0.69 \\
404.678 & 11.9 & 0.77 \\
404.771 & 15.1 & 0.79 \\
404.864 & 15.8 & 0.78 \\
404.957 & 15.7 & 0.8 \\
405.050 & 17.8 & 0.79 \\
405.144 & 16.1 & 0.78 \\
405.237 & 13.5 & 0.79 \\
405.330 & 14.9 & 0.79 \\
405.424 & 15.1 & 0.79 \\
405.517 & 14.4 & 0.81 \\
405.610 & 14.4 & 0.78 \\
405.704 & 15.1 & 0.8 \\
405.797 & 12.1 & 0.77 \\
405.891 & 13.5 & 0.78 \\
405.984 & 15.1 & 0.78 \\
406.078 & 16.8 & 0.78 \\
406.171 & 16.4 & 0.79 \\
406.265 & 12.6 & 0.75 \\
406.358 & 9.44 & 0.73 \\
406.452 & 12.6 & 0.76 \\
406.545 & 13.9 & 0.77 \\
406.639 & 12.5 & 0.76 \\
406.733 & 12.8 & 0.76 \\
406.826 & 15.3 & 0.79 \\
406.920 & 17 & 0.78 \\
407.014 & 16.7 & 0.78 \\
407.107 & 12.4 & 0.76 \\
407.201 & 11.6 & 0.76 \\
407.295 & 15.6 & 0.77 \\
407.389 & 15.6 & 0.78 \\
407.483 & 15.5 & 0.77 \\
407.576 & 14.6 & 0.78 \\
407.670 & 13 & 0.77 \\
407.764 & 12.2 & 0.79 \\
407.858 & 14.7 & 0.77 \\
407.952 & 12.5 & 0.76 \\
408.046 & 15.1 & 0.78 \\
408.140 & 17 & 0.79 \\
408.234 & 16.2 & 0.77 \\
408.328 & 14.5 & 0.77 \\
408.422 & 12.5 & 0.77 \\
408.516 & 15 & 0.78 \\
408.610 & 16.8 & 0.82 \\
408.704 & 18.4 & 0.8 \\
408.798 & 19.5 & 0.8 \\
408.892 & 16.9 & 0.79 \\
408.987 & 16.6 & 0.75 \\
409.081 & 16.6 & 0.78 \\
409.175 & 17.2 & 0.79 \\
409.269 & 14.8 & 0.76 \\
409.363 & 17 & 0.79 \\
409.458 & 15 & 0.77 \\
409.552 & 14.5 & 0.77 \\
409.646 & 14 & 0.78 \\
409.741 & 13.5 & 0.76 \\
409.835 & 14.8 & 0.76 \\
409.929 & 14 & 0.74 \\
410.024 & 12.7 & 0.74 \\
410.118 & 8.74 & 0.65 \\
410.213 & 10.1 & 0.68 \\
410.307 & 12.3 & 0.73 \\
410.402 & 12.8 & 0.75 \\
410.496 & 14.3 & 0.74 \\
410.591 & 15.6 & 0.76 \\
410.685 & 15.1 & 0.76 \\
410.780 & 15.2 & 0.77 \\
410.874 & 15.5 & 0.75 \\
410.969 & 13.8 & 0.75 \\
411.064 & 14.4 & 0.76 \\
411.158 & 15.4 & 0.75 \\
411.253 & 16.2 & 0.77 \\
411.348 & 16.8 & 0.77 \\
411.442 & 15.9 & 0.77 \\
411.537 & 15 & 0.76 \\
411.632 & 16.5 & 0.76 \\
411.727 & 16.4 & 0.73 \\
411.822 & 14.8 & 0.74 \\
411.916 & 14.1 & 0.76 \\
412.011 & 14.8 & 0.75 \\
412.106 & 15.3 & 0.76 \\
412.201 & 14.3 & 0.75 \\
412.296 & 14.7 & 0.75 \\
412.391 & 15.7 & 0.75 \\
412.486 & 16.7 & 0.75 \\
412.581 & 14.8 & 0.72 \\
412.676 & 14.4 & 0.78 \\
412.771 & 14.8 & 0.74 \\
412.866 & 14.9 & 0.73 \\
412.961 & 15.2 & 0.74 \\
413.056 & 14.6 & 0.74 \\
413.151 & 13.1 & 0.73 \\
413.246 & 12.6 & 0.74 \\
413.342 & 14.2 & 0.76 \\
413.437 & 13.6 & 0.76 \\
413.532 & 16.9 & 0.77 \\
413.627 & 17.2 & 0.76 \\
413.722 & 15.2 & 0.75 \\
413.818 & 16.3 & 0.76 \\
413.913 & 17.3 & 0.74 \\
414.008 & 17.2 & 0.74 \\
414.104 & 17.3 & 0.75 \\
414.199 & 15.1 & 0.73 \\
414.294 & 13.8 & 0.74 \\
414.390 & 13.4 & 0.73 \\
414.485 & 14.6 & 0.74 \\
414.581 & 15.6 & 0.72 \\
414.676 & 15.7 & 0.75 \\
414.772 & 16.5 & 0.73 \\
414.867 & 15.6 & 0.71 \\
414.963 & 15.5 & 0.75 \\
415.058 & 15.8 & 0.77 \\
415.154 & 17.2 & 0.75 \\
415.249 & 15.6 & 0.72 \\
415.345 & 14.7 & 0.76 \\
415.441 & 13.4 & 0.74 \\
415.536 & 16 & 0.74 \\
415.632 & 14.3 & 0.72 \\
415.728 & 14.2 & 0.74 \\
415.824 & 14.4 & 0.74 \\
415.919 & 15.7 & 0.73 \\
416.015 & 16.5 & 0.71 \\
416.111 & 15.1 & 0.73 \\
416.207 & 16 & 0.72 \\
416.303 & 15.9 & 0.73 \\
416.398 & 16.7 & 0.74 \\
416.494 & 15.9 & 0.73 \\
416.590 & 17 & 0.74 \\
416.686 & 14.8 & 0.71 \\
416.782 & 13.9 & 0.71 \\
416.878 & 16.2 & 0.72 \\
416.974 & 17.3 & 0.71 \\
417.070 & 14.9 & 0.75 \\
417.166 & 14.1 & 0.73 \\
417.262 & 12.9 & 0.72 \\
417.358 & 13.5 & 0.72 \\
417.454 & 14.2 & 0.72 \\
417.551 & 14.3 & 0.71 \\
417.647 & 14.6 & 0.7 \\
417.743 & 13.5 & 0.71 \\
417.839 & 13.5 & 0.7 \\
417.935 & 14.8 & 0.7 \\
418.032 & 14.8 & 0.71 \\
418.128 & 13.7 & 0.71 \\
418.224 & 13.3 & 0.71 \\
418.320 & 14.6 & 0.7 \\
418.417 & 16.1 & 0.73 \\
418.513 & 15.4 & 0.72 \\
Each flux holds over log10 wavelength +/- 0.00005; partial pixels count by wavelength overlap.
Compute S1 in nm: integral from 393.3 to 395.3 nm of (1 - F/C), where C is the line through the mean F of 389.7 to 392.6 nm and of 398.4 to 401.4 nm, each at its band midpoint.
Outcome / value 0.732 nm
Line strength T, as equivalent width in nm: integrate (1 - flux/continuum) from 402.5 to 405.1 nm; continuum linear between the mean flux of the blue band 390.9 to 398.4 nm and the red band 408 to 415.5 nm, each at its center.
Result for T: -0.49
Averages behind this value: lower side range 8.84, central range 14.5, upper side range 15.1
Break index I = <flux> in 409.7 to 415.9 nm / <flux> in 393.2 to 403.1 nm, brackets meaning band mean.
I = 1.31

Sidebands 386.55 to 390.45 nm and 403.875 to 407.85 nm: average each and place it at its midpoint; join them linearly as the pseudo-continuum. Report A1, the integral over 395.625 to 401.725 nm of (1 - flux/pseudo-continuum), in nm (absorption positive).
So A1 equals 0.28 nm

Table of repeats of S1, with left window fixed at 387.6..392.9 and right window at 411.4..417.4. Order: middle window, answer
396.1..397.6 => 0.75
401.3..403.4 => -0.33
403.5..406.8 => -0.25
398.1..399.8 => -0.27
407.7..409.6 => -0.22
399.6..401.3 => -0.28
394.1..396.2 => 0.14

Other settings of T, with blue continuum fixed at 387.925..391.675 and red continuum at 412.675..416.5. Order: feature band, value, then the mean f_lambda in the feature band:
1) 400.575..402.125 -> -0.228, 14.6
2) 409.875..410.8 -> 0.092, 13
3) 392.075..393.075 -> 0.297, 7.68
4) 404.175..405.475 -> -0.086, 14.3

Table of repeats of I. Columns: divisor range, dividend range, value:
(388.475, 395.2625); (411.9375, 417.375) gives 1.67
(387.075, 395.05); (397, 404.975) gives 1.52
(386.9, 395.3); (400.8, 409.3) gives 1.63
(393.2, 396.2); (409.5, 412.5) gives 1.68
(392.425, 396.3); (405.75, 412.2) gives 1.83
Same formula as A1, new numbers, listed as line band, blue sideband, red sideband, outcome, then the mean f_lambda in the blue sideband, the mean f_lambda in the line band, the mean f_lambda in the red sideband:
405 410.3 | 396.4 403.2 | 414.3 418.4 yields -0.311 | 12.7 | 14.6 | 15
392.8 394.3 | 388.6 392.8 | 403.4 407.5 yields 0.859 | 10.5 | 4.81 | 14.3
